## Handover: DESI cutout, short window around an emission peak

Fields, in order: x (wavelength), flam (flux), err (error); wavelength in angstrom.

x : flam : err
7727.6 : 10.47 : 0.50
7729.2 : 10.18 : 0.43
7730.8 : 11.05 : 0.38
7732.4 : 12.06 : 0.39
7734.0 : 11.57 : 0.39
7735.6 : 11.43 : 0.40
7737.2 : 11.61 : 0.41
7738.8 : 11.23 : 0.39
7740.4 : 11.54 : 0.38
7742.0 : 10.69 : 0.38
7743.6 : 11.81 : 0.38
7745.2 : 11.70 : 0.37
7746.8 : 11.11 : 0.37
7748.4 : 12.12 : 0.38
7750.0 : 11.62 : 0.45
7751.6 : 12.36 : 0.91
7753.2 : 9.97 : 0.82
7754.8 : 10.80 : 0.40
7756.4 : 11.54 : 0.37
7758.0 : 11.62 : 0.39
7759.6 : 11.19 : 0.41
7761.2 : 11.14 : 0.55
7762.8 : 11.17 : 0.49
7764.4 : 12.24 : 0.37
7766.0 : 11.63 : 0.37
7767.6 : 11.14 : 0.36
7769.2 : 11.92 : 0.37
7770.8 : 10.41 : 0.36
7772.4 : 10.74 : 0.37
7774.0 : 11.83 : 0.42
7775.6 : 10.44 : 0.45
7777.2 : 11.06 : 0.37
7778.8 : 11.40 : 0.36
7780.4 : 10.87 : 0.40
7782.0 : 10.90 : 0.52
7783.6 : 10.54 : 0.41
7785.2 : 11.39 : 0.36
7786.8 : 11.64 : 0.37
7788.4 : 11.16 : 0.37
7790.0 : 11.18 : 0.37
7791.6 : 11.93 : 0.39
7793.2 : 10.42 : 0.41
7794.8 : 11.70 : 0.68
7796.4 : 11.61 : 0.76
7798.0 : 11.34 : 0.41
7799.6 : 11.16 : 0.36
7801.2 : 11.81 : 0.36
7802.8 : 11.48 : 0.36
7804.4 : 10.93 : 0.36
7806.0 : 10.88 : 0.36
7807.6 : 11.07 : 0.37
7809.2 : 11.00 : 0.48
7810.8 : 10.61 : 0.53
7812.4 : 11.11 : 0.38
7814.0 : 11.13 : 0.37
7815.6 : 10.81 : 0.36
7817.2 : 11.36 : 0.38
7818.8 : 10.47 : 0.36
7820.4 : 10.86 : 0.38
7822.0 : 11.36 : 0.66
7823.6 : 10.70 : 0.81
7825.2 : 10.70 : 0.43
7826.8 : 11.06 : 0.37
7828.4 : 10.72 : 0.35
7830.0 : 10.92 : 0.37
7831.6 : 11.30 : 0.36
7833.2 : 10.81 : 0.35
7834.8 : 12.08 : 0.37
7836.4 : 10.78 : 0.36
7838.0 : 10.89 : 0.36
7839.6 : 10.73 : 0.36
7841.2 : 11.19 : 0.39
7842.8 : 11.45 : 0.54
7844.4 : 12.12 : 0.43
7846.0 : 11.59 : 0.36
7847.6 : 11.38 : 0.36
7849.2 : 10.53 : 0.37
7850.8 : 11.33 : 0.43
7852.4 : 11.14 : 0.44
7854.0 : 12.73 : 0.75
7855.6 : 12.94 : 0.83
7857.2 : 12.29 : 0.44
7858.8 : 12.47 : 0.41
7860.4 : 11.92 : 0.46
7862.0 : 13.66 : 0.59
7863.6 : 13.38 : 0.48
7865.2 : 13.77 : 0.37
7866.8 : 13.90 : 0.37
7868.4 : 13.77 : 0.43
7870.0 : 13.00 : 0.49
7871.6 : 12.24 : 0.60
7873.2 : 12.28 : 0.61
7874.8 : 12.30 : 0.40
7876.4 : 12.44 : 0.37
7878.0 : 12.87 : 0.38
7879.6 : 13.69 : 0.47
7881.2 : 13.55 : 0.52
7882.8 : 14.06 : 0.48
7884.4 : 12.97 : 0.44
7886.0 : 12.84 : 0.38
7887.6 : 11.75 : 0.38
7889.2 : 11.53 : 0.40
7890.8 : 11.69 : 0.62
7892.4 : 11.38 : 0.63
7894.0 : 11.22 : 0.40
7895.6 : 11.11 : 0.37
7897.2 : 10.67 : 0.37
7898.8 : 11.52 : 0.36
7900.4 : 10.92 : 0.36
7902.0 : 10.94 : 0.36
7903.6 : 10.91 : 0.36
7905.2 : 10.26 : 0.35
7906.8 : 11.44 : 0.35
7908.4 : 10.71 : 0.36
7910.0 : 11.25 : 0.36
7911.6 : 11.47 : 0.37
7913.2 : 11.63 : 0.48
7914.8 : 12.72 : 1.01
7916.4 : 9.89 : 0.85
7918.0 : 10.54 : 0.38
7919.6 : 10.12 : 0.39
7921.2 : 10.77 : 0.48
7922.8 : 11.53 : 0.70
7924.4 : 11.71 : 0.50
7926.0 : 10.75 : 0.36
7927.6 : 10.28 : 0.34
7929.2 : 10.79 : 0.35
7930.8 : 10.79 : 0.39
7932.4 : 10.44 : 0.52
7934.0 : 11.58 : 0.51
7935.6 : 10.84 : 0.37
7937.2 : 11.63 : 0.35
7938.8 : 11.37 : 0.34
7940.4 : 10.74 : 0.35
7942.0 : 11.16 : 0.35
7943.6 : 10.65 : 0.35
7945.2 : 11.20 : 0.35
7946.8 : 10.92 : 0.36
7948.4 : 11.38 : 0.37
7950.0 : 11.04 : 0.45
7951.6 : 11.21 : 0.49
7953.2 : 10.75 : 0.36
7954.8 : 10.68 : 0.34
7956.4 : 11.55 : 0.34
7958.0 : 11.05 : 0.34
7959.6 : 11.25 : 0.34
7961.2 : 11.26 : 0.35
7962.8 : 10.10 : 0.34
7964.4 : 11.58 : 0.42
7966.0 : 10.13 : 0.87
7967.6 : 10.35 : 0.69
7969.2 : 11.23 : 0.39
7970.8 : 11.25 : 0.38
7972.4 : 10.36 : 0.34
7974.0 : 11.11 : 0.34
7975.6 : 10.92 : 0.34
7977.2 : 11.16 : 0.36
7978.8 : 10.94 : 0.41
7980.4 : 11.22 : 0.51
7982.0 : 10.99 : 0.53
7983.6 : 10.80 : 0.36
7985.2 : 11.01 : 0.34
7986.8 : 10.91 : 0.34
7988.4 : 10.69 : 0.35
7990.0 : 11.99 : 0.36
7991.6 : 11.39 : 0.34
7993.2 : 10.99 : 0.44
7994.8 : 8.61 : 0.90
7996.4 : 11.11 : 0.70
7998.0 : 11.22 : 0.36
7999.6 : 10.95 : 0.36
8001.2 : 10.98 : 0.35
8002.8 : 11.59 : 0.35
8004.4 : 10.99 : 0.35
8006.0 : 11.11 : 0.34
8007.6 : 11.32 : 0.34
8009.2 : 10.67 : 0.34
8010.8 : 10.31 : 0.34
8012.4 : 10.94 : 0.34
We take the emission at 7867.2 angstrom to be [S II] 6716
